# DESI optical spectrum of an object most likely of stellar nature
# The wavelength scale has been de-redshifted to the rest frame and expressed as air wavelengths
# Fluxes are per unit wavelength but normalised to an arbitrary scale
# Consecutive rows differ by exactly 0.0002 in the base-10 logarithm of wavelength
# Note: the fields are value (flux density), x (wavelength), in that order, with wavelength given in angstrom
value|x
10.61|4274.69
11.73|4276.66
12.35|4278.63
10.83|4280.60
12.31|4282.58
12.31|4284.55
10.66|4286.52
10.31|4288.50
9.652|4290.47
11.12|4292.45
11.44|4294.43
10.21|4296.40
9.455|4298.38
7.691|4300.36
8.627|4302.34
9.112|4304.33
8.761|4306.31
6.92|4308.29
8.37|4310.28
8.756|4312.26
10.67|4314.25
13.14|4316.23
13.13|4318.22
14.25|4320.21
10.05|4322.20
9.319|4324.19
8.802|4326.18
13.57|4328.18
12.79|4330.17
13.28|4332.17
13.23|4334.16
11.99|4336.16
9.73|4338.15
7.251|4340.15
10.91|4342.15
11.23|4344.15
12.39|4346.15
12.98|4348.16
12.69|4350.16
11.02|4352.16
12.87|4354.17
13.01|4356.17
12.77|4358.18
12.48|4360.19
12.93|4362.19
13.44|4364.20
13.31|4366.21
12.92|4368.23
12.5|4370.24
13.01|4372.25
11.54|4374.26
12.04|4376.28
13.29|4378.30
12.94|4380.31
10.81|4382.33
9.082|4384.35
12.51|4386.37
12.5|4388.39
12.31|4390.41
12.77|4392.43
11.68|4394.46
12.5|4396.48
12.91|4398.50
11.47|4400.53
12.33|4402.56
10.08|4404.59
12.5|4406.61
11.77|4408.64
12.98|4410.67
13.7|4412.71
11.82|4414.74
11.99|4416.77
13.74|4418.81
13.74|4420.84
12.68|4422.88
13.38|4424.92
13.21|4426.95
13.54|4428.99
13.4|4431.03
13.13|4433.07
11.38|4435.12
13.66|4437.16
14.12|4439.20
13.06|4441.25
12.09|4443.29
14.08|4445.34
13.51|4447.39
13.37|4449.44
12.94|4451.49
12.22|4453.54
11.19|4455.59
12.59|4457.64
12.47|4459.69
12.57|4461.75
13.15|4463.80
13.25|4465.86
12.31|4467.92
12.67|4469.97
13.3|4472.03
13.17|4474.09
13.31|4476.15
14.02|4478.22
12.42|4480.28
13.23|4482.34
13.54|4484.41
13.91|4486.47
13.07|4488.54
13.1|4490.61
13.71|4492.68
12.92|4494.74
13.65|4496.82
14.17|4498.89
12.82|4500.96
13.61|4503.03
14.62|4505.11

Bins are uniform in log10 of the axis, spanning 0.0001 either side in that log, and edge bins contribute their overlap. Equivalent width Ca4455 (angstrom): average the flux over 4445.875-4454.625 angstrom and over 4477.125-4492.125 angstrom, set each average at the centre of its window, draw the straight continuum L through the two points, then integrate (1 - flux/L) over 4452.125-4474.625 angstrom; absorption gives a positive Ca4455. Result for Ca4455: 0.9 angstrom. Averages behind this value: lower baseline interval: 13.1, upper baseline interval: 13.3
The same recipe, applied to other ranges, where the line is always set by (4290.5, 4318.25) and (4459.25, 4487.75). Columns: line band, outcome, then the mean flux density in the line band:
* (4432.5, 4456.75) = -0.7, 12.9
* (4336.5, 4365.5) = -3.3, 11.9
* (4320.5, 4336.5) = -2.4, 11.7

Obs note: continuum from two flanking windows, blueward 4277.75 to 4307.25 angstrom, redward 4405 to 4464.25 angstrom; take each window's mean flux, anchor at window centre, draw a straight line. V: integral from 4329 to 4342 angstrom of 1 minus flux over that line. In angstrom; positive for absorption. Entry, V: -0.35 angstrom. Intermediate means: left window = 10.3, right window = 12.9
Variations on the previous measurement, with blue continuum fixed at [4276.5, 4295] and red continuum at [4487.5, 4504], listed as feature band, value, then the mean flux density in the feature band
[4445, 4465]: 0.3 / 12.8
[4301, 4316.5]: 3.2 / 9.08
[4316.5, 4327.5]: 0.3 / 11.3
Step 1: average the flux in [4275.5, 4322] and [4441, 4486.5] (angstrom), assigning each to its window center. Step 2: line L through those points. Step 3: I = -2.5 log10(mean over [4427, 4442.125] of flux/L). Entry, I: -0.06 mag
